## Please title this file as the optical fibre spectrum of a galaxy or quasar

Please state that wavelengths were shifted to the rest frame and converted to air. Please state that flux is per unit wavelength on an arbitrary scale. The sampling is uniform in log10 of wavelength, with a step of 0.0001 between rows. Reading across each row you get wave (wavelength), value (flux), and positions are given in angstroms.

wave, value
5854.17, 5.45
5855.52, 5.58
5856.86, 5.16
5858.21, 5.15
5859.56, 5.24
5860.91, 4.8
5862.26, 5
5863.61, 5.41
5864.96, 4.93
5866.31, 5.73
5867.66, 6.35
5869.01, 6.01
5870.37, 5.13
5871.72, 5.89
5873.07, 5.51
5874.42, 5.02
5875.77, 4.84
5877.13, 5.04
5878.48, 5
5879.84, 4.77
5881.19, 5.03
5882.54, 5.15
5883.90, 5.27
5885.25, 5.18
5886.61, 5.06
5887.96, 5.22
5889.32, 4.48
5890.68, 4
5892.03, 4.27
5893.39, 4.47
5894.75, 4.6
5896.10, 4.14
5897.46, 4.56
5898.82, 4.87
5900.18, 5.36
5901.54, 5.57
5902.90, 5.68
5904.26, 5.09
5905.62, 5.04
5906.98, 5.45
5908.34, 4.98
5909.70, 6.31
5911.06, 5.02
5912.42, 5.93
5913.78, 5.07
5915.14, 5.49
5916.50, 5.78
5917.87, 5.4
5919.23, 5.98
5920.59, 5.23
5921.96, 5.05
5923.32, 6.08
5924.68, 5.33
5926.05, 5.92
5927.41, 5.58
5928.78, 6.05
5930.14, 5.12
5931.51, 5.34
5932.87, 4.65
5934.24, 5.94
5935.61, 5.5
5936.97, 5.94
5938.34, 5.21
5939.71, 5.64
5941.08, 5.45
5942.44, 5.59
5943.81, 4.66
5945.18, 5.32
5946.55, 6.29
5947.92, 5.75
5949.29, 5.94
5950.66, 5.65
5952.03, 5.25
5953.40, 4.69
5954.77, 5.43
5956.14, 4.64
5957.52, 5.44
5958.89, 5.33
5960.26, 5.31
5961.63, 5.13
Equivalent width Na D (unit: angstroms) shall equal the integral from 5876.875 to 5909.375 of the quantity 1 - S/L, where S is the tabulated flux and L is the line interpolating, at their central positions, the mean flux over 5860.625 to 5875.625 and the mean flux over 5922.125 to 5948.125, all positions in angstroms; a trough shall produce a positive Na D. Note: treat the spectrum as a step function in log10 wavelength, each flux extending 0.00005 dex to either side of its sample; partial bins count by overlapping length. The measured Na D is 3.1 angstroms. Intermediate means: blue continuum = 5.43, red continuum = 5.53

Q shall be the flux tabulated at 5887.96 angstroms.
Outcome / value 5.22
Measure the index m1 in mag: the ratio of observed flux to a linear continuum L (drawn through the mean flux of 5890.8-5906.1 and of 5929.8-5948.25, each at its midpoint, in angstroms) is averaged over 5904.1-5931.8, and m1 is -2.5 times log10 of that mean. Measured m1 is -0.07 mag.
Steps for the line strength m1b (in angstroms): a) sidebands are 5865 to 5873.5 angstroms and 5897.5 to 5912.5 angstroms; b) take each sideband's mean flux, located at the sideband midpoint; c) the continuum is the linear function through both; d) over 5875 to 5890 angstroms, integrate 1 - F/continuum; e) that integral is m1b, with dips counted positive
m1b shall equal 1.5 angstroms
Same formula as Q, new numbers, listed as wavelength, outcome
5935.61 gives 5.5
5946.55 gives 6.29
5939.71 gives 5.64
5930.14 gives 5.12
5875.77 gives 4.84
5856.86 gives 5.16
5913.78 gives 5.07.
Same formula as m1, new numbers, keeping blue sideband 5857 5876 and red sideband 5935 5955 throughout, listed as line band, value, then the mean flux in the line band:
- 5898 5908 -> 0.03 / 5.27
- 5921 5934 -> 0.00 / 5.47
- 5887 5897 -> 0.20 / 4.48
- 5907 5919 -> -0.02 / 5.51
